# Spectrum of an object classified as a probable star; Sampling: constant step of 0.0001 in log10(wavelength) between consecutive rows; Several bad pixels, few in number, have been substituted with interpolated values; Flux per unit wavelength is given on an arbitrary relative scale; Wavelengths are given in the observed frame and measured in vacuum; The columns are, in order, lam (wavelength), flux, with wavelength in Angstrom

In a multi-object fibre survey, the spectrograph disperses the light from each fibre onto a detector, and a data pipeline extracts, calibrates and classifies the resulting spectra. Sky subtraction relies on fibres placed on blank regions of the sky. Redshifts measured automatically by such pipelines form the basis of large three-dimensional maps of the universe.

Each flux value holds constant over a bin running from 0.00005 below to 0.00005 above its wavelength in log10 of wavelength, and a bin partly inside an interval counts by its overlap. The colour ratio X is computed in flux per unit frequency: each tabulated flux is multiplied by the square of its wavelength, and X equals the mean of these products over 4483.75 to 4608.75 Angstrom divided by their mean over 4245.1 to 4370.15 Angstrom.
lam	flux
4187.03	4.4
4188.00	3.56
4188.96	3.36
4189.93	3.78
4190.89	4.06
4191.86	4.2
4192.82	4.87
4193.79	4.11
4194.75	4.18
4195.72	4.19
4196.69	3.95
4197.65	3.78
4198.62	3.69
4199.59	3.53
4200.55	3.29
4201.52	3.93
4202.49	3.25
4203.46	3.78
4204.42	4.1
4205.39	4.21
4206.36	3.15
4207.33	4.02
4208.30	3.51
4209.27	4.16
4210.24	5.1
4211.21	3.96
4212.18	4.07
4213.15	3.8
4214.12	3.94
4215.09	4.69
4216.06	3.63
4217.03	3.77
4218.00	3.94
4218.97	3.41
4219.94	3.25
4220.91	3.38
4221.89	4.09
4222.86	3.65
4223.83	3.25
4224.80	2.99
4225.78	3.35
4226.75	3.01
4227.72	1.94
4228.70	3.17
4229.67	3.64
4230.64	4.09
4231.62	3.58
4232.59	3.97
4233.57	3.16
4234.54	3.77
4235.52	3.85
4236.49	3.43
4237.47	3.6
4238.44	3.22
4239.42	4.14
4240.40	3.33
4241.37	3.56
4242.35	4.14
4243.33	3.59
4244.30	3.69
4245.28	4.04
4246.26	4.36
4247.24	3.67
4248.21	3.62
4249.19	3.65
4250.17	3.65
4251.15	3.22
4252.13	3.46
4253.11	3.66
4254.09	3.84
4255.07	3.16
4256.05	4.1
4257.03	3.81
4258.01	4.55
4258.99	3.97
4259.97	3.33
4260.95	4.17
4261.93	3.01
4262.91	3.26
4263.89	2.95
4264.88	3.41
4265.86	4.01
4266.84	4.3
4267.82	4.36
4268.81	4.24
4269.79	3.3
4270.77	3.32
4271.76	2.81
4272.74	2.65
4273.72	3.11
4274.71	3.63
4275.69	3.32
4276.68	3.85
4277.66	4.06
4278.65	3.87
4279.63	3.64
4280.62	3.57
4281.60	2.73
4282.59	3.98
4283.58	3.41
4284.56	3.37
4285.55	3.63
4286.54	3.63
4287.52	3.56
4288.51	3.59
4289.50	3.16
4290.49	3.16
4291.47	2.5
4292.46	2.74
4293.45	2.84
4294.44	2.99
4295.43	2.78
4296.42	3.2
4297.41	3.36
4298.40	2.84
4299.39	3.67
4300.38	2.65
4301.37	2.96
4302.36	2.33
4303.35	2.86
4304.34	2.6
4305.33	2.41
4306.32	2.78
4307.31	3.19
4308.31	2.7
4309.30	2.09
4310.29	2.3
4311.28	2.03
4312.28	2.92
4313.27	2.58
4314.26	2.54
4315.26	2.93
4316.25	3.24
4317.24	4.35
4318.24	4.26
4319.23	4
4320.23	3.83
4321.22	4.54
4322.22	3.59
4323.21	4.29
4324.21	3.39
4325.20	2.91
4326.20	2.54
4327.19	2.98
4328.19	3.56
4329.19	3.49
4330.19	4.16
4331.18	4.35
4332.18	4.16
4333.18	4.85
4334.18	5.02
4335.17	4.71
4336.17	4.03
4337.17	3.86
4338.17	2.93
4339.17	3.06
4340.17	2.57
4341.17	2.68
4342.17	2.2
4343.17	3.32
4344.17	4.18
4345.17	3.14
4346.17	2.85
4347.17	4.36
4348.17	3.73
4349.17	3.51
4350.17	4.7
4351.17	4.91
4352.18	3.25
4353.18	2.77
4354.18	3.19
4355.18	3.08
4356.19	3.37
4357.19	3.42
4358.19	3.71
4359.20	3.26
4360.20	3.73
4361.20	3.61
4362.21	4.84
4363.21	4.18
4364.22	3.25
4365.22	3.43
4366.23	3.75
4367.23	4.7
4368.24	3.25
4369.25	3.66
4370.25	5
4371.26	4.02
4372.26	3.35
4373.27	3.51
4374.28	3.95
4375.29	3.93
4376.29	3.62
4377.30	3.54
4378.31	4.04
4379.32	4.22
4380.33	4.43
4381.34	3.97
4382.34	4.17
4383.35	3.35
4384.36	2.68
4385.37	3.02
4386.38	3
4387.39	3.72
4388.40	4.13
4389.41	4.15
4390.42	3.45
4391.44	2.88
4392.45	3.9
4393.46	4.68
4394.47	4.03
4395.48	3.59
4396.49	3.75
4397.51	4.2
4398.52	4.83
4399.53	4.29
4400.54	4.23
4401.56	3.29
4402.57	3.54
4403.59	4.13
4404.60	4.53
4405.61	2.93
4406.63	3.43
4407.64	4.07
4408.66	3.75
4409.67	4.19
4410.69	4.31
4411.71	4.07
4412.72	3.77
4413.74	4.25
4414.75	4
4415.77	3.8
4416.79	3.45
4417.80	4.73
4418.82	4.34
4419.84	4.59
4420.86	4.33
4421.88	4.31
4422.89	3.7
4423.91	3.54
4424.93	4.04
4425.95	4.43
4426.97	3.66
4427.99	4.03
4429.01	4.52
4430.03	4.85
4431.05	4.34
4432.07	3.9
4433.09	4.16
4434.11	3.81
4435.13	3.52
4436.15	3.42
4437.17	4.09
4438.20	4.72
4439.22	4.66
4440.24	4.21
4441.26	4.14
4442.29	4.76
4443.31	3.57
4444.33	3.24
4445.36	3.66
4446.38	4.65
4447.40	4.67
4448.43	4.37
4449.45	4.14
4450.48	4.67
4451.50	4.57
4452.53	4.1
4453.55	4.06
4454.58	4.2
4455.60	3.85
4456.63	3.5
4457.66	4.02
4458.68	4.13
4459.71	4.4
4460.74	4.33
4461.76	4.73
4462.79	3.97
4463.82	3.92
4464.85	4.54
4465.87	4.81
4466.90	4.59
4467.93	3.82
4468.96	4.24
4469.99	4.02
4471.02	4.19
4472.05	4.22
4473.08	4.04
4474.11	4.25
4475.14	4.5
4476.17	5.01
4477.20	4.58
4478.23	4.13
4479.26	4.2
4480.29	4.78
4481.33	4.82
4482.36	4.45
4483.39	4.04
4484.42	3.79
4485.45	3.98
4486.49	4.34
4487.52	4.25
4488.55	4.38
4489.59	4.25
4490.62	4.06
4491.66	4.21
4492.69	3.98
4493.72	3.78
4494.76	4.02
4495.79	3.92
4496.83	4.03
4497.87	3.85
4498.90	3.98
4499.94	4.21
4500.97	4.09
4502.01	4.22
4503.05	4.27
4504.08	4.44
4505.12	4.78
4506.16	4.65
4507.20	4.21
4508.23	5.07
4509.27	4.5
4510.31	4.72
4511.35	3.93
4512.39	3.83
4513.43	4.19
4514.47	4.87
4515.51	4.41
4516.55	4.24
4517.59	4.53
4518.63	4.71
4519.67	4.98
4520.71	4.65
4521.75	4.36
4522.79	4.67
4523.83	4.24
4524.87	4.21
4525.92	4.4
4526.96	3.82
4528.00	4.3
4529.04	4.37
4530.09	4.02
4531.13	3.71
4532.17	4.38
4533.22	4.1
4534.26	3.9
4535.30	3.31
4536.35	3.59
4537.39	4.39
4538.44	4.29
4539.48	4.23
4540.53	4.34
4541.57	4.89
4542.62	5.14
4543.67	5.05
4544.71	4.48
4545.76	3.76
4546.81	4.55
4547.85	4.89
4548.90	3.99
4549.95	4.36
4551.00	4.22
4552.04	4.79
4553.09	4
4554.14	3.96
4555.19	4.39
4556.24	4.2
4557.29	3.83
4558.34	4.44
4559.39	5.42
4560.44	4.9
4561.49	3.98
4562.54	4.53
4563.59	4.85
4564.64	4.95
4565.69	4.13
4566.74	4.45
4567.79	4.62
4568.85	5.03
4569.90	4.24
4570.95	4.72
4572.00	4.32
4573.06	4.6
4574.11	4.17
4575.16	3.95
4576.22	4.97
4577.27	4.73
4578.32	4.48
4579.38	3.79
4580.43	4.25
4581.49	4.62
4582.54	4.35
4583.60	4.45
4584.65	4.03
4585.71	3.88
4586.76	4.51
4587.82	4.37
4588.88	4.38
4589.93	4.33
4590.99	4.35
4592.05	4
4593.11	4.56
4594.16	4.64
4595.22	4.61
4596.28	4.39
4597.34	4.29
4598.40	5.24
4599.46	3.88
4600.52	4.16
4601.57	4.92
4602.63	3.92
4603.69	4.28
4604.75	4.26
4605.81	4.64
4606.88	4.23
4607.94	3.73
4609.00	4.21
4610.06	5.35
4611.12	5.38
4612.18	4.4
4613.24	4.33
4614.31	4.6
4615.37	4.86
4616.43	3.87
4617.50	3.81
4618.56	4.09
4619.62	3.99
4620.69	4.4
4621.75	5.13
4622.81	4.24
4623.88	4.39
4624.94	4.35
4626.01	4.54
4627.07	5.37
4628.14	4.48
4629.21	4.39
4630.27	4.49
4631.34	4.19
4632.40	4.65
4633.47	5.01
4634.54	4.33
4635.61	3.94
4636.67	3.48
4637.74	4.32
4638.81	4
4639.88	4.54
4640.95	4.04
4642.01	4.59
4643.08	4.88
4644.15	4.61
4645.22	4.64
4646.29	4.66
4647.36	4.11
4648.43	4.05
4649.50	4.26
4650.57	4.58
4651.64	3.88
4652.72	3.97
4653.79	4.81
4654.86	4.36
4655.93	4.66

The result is 1.39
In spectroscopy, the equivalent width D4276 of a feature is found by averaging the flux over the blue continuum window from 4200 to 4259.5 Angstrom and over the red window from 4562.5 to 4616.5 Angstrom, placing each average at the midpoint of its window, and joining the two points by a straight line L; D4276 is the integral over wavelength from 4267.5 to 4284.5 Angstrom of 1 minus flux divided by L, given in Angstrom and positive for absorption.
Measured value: 1.3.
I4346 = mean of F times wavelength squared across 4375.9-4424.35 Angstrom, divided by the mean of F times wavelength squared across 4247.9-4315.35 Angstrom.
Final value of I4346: 1.3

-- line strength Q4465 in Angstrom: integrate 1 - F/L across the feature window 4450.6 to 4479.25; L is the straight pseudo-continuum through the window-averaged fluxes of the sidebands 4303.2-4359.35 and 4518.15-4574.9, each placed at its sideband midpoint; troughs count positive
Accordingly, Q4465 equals -1.70 Angstrom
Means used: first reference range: 3.41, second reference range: 4.38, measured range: 4.25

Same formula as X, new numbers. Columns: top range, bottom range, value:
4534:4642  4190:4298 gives 1.42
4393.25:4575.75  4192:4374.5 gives 1.31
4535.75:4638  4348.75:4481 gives 1.19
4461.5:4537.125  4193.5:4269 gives 1.30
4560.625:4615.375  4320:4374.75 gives 1.34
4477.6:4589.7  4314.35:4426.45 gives 1.23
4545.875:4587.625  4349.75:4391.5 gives 1.29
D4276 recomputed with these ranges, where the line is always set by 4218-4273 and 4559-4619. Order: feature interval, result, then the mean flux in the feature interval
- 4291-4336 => 5.8 Angstrom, 3.27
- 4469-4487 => -0.7 Angstrom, 4.31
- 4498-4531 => -0.9 Angstrom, 4.37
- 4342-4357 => 1.2 Angstrom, 3.53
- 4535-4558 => 0.1 Angstrom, 4.31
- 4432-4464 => -0.4 Angstrom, 4.13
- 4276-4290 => 0.4 Angstrom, 3.57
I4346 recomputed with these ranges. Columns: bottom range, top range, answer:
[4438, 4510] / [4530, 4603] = 1.07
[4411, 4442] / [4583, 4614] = 1.15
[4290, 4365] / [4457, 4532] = 1.38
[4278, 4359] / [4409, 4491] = 1.33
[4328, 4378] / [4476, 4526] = 1.24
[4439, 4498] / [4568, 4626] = 1.11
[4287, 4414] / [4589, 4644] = 1.40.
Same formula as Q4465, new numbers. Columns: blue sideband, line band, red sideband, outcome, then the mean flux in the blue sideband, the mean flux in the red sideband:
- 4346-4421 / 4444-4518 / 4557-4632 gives -2.5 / 3.84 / 4.44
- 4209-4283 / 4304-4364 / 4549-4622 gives 5.9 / 3.64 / 4.41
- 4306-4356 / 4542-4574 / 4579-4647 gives -2.1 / 3.45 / 4.4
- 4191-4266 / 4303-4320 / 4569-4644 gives 4.1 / 3.71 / 4.4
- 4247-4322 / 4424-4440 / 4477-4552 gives -0.7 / 3.34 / 4.3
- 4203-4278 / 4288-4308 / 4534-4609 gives 4.5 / 3.66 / 4.38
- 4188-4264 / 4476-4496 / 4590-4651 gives -0.3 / 3.72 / 4.41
